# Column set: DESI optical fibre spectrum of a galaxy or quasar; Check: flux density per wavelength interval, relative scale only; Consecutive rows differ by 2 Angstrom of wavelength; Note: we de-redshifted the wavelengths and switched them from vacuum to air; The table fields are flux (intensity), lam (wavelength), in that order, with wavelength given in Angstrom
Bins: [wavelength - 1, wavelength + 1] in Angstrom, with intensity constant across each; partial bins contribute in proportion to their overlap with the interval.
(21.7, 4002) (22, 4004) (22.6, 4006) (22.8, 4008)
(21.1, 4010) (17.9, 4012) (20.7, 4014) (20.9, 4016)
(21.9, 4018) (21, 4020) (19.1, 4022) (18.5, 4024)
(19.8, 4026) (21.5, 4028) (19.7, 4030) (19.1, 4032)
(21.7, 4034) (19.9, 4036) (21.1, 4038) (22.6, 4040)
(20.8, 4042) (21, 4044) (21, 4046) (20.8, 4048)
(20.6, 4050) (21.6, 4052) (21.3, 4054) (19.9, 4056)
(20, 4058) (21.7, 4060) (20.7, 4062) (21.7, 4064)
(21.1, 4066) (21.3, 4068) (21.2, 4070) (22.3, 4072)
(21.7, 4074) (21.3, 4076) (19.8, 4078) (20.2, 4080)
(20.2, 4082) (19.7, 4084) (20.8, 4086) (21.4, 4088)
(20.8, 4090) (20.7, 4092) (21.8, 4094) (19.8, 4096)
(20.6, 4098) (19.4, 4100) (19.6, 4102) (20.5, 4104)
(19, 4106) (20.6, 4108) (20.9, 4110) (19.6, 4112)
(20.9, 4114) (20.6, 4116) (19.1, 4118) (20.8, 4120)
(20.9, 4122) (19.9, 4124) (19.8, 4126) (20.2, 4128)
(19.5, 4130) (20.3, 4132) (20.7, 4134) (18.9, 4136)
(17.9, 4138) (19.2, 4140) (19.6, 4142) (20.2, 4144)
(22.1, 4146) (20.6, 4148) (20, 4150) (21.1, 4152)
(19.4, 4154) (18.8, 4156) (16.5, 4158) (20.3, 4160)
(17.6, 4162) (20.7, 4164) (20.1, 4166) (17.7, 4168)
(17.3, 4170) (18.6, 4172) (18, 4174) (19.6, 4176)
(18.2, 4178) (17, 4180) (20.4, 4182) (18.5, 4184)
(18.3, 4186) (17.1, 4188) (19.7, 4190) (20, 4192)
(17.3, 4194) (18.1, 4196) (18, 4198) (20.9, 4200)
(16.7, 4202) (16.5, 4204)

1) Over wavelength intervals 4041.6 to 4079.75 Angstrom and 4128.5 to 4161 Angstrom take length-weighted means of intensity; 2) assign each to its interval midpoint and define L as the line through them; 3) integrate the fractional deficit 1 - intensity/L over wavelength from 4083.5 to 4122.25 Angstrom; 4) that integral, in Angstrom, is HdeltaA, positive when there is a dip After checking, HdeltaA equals 0.0 Angstrom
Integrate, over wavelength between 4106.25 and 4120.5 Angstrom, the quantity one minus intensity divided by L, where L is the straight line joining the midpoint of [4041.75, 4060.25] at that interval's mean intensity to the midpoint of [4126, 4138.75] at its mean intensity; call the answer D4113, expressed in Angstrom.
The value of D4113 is -0.3 Angstrom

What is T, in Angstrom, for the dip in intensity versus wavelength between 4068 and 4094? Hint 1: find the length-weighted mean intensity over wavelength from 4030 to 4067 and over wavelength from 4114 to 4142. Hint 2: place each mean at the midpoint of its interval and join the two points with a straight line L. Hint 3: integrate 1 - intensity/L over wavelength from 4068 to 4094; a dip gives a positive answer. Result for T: -0.5 Angstrom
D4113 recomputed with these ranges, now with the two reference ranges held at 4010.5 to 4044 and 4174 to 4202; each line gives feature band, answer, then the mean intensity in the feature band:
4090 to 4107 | -0.52 Angstrom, 20.2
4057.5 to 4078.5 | -1.33 Angstrom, 21.2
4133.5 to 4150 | -0.65 Angstrom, 19.9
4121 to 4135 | -0.66 Angstrom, 20.2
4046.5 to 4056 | -0.38 Angstrom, 20.9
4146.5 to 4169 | -0.55 Angstrom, 19.4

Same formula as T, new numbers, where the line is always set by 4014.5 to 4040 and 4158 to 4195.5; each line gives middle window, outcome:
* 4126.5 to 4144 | -0.42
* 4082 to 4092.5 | -0.49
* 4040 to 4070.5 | -1.41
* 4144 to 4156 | -0.95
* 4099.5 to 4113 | -0.33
